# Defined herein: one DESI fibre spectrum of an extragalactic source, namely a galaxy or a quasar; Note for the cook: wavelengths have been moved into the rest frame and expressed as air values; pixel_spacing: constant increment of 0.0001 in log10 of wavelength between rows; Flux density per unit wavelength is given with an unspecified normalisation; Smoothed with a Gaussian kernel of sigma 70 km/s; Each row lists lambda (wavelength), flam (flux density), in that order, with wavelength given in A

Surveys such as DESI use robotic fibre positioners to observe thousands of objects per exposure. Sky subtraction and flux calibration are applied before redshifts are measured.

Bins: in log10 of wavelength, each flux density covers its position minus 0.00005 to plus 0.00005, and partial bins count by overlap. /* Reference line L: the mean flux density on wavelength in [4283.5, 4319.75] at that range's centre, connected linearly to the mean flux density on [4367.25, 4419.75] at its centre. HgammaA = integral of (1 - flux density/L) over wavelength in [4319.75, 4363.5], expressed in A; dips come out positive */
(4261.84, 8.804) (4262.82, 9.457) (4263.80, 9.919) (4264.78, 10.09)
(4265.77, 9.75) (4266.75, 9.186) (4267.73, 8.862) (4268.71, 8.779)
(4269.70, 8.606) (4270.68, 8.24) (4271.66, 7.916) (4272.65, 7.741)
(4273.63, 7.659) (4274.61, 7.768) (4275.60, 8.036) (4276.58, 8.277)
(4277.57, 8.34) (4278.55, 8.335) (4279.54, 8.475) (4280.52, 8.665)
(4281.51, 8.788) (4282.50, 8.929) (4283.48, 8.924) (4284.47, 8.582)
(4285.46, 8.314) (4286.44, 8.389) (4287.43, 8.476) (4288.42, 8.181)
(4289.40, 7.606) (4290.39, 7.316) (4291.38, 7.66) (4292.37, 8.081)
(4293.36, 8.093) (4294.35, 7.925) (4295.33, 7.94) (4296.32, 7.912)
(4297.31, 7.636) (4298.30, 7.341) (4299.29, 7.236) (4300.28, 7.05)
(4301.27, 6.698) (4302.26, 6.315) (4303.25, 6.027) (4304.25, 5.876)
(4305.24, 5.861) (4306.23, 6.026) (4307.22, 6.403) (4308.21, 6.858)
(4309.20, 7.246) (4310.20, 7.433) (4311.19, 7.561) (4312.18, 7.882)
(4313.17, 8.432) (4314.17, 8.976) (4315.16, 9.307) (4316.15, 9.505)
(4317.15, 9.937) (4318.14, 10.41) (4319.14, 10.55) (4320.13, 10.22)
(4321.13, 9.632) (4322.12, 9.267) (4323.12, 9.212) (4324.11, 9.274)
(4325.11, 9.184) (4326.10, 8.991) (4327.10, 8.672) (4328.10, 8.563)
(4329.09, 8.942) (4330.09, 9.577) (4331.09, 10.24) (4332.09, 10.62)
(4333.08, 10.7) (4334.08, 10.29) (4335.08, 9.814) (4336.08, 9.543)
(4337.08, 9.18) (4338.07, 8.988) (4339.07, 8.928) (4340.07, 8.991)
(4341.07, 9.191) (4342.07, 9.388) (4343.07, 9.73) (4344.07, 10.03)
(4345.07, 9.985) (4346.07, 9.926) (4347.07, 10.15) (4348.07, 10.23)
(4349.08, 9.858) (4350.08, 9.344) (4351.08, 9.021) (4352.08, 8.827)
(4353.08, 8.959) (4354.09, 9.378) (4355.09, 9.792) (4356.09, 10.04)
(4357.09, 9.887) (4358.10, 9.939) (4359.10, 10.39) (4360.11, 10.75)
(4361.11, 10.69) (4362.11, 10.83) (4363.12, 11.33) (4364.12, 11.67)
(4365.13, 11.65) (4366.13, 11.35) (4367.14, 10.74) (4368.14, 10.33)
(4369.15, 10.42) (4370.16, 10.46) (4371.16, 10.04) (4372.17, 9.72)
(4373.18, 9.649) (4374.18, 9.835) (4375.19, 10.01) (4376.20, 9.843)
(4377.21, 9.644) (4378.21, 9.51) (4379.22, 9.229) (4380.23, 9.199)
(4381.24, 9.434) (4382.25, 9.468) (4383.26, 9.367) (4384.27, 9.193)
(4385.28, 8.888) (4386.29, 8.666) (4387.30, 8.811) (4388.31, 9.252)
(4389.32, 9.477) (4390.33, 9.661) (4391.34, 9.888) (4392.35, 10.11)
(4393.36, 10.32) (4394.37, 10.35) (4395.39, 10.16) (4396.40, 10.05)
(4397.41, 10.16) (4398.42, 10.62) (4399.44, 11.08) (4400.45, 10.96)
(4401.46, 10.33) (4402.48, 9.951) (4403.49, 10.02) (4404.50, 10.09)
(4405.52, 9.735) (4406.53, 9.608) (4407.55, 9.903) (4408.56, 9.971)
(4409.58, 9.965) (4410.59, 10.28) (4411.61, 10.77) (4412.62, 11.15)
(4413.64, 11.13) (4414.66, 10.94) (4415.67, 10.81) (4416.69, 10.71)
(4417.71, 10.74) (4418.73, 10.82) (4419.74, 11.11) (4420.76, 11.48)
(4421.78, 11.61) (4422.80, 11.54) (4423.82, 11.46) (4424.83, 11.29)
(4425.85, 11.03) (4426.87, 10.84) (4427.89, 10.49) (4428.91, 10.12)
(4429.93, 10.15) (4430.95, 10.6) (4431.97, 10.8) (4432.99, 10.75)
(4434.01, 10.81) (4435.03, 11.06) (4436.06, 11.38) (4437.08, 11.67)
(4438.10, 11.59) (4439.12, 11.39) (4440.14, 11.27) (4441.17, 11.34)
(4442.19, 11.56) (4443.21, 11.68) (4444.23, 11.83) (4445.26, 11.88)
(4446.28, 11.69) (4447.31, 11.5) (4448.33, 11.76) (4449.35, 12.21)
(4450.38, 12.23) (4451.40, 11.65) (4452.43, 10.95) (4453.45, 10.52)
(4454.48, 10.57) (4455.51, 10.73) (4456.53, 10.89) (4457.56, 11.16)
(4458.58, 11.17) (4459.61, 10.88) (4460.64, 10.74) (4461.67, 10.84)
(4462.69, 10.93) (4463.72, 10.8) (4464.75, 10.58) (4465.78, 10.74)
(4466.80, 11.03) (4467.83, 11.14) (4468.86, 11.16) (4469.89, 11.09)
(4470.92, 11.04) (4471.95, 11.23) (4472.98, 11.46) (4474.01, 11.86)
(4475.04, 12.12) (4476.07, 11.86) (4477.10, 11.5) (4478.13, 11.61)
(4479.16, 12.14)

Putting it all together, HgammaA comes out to -4.5 A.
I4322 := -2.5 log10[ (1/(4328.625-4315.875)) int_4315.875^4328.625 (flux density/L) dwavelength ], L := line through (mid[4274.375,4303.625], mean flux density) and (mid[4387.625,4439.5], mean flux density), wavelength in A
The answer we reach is -0.10 mag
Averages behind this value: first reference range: 7.92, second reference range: 10.6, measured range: 9.49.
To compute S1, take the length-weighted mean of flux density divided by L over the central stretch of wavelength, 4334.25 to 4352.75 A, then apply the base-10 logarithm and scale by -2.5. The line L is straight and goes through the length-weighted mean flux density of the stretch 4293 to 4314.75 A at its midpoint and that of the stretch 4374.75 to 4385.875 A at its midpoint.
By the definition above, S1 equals -0.141 mag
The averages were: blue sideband 7.22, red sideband 9.42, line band 9.52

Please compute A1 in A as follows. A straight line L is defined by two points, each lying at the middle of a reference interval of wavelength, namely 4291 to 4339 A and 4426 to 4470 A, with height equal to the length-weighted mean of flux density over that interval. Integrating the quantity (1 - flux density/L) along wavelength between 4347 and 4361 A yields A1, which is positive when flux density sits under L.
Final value -0.8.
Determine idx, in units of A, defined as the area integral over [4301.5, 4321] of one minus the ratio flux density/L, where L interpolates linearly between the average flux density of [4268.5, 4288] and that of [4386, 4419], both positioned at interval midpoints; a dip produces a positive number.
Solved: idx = 2.0 A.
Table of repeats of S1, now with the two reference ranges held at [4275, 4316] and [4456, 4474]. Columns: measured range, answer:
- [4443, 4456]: -0.073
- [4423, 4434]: -0.048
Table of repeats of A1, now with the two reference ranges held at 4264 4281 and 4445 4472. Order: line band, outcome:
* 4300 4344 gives 2.6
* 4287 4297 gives 1.0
